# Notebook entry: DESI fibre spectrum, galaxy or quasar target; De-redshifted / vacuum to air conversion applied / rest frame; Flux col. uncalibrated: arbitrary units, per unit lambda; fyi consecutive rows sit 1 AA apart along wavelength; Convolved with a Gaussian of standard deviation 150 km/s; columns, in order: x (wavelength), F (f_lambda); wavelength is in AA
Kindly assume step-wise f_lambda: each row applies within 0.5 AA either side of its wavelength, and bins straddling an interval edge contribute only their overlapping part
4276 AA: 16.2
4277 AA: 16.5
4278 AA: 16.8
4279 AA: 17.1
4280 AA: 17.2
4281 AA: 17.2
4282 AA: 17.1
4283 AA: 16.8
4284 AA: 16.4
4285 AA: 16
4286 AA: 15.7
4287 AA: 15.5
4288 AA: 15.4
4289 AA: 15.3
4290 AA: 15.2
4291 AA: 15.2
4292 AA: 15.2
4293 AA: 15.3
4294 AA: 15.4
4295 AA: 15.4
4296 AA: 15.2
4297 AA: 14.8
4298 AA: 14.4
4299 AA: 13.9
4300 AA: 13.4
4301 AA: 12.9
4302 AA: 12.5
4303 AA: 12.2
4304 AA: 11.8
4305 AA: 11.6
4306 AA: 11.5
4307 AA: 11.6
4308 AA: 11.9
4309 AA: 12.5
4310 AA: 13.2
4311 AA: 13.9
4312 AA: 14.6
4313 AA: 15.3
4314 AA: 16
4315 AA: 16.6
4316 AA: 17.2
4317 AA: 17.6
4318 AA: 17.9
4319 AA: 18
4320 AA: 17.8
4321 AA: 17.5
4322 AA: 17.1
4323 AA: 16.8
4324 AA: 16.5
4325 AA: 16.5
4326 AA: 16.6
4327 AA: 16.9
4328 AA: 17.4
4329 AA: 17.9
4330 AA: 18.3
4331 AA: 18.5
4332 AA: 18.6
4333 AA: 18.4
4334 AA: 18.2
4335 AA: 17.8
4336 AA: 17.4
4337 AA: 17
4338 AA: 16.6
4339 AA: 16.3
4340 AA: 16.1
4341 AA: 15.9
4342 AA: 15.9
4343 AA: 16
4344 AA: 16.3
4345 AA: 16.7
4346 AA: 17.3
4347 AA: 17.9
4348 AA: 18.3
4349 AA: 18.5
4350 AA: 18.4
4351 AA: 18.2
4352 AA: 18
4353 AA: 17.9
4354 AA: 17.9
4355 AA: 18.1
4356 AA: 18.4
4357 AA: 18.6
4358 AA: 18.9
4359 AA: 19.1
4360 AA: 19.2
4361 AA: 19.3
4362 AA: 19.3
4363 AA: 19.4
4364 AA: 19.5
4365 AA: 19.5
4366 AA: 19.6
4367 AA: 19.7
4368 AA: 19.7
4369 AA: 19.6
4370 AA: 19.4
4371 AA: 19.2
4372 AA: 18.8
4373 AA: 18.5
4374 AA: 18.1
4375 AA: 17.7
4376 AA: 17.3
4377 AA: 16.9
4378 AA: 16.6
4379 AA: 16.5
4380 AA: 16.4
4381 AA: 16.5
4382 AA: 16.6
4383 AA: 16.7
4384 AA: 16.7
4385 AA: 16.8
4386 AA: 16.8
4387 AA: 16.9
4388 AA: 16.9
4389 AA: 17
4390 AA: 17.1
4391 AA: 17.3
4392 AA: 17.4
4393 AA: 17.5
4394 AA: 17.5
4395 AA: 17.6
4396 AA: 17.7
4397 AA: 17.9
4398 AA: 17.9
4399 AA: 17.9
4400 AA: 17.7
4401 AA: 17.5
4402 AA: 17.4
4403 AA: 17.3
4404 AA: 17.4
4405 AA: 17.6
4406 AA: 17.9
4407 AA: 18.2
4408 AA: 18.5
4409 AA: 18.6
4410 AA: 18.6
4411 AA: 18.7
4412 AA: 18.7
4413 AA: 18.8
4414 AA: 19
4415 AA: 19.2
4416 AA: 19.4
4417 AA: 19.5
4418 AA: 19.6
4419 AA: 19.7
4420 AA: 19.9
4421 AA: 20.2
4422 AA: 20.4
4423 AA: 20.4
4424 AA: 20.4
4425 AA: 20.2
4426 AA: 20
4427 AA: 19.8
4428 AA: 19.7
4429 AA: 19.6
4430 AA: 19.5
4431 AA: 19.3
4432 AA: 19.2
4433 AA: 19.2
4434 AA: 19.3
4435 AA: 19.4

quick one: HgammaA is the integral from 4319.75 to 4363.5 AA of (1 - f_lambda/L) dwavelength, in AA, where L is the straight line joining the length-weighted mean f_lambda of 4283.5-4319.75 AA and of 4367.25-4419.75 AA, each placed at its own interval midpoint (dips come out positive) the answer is -4.4 AA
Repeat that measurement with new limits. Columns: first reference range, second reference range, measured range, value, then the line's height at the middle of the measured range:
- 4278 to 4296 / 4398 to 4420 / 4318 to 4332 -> -0.6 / 16.7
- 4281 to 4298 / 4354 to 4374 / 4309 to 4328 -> 0.7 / 17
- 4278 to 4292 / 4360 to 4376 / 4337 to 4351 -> 1.0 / 18.2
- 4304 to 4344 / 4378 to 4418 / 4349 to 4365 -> -1.8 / 16.8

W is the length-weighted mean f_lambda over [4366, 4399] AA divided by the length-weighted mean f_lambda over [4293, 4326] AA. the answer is 1.19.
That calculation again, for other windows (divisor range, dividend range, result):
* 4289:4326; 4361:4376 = 1.28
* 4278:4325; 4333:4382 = 1.18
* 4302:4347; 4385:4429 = 1.15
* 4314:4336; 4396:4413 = 1.03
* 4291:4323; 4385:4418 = 1.22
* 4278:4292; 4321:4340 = 1.07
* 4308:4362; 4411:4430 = 1.14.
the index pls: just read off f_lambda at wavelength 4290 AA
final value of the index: 15.2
